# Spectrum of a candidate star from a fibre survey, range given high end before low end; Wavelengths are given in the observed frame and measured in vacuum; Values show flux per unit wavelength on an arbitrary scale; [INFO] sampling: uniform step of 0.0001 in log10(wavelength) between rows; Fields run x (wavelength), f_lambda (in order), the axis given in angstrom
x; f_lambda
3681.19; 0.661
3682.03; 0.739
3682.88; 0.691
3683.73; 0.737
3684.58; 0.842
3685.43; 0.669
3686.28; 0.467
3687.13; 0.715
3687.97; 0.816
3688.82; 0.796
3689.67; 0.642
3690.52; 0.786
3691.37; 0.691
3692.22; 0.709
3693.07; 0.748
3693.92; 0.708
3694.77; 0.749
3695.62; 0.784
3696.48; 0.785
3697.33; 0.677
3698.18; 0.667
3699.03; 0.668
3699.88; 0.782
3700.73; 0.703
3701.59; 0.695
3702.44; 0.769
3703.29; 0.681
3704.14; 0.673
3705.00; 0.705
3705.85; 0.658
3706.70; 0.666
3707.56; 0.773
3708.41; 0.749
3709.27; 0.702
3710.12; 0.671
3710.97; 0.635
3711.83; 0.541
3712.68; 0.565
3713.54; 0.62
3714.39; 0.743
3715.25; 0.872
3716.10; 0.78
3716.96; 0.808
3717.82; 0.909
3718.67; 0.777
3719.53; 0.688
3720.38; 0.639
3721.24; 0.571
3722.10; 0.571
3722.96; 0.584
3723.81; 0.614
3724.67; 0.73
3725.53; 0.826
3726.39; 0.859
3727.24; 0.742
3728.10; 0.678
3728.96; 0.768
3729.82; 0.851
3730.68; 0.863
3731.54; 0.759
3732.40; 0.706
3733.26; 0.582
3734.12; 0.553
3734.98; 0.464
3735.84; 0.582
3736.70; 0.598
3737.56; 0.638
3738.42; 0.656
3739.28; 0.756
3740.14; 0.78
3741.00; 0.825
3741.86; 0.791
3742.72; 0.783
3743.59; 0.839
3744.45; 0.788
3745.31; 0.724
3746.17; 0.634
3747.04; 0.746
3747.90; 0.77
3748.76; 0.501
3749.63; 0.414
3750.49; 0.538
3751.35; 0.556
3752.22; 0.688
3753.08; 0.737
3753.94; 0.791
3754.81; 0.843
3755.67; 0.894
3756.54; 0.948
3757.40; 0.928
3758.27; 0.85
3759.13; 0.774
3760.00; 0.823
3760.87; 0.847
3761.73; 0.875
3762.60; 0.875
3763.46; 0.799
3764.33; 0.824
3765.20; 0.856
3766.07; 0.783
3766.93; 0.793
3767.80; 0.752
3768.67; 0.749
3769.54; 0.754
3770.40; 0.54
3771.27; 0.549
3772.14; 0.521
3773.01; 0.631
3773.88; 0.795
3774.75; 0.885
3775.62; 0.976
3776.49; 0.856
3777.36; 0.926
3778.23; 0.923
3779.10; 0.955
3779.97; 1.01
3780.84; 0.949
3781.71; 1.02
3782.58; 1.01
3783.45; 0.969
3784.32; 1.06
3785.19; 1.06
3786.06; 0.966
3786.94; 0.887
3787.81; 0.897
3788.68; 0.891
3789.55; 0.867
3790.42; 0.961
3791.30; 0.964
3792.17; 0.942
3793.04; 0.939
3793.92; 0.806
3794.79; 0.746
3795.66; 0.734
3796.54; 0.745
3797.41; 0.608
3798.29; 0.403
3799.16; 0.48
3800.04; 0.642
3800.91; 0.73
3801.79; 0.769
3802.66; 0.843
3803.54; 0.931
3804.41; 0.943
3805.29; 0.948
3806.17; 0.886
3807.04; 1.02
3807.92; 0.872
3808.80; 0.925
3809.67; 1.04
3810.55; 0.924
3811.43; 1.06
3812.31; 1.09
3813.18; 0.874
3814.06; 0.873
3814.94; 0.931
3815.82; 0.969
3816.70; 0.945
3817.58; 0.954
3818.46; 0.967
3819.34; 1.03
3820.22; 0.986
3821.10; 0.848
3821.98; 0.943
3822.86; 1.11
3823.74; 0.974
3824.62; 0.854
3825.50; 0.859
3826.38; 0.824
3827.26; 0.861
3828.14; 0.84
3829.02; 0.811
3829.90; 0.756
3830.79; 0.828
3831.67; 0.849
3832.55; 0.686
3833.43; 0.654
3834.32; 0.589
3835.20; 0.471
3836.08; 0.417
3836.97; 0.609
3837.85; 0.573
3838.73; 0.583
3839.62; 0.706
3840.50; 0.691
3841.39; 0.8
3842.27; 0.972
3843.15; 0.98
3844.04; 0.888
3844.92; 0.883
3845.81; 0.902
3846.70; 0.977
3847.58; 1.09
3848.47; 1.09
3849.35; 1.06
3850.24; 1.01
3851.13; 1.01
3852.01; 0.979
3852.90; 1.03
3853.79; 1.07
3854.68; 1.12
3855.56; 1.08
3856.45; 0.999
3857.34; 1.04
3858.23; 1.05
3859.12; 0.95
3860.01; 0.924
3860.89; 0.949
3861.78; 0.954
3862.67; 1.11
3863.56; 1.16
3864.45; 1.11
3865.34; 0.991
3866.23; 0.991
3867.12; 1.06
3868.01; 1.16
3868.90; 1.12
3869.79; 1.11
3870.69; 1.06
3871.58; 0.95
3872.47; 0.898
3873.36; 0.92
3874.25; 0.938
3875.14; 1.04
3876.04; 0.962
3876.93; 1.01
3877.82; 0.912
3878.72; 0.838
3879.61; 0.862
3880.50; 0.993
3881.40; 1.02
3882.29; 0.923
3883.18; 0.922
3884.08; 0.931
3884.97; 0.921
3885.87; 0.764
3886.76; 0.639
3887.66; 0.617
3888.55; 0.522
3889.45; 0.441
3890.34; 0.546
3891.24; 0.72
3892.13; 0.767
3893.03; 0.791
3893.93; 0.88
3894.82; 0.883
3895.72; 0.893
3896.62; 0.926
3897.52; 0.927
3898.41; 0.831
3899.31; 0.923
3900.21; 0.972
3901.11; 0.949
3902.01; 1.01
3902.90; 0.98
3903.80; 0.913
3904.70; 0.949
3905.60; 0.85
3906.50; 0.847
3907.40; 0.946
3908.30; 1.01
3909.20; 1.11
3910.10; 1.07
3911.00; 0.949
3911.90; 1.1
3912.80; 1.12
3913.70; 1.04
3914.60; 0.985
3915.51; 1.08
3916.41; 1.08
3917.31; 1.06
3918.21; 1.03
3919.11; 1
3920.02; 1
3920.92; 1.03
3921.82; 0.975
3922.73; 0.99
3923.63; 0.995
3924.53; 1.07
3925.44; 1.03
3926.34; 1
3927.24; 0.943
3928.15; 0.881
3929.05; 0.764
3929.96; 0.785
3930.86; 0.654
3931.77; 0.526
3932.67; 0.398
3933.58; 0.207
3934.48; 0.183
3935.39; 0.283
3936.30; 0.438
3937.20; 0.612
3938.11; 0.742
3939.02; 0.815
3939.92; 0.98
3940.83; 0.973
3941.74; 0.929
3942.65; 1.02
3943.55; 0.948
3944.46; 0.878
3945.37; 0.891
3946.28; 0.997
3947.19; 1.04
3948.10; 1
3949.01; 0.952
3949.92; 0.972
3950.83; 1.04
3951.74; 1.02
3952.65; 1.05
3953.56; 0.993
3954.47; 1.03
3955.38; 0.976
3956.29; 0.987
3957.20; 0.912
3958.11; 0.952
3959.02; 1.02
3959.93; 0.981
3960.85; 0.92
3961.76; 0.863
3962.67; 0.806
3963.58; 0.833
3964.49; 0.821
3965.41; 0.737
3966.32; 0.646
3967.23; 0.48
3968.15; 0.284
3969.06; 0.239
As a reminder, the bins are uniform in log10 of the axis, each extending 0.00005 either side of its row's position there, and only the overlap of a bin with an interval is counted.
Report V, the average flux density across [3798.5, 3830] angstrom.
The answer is 0.896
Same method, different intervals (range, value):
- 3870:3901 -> 0.86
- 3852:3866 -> 1.03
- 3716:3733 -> 0.733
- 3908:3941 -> 0.86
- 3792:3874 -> 0.897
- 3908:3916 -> 1.05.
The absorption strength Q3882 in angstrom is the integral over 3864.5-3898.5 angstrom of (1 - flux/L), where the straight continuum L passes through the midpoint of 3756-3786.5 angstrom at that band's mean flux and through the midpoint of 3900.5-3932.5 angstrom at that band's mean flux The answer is 1.6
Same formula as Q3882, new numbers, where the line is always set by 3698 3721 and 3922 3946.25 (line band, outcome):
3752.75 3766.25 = -2.23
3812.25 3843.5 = -3.34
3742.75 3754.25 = 0.73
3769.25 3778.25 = -0.31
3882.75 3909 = -2.67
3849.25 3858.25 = -3.47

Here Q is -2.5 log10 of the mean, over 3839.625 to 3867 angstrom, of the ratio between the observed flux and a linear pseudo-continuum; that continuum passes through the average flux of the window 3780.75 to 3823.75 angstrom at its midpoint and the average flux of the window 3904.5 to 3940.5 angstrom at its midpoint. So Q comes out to -0.127 mag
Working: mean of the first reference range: 0.898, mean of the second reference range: 0.863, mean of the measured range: 0.992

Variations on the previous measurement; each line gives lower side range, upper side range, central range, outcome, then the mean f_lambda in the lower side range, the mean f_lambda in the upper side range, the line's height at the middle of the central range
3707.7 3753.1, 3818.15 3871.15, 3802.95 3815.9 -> -0.12 mag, 0.694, 0.917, 0.848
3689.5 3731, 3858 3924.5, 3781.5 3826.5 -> -0.08 mag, 0.716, 0.944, 0.834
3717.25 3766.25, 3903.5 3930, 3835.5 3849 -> 0.09 mag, 0.733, 0.99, 0.881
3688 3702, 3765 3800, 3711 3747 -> 0.08 mag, 0.727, 0.827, 0.765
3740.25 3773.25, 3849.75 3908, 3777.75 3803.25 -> -0.08 mag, 0.747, 0.932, 0.798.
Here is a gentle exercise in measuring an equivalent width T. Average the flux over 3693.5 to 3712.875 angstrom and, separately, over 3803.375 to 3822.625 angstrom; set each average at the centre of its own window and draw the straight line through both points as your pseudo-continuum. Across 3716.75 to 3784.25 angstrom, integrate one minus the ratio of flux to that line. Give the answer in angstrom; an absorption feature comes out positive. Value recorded 4.1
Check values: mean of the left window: 0.697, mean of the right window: 0.954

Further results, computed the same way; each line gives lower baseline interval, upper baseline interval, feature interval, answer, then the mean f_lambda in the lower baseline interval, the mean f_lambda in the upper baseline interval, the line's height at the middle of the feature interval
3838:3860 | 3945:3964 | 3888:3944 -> 5.9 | 0.951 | 0.964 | 0.959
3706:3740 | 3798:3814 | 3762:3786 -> -1.5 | 0.695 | 0.859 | 0.796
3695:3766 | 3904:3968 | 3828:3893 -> -4.8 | 0.725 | 0.885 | 0.826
